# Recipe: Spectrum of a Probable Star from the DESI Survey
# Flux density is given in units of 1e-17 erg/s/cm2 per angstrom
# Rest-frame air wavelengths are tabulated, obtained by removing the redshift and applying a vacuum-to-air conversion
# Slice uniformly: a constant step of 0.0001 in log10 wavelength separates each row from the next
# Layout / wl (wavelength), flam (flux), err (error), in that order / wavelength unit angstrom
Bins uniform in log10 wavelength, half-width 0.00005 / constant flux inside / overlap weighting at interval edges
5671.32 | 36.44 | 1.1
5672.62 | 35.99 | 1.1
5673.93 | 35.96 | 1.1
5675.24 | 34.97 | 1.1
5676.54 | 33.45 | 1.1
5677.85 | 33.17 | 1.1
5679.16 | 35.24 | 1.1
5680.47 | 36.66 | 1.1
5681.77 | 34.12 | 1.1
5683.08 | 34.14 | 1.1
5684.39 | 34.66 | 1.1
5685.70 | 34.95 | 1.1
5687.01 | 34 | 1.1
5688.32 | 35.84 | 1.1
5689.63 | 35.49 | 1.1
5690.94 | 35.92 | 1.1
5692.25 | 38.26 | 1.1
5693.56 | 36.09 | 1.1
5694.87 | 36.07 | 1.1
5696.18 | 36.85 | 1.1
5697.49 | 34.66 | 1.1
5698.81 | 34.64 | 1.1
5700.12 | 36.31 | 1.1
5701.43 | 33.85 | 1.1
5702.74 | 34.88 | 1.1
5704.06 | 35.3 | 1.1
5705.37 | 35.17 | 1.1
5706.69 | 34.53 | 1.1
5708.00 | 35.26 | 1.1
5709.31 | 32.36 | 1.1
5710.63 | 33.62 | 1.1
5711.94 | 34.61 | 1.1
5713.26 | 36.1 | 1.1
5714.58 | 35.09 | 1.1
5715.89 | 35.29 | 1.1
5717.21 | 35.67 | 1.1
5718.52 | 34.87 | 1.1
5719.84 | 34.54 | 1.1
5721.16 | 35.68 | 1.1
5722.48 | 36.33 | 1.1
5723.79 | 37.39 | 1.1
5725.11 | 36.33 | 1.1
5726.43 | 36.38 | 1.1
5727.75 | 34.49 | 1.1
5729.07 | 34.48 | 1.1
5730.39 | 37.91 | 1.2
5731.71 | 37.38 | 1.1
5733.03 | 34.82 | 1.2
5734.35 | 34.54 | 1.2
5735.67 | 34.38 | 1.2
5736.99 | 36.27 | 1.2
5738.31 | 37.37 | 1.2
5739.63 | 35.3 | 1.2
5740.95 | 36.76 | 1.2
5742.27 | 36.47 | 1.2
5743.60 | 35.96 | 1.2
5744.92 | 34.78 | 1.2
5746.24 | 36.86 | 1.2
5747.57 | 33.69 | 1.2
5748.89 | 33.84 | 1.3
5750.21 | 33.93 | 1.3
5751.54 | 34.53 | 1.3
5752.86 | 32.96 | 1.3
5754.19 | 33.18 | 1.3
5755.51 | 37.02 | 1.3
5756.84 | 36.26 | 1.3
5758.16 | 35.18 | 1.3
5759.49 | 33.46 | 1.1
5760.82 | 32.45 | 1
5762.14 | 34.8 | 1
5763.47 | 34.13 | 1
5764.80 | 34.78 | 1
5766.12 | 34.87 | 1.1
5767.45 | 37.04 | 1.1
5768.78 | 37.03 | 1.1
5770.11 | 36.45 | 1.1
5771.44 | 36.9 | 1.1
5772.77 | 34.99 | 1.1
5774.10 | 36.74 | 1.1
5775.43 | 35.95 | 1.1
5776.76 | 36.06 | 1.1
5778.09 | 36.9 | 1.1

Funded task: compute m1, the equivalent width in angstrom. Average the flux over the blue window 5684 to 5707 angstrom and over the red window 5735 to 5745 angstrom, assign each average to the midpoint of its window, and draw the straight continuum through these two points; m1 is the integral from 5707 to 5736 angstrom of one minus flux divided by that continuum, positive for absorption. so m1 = 0.33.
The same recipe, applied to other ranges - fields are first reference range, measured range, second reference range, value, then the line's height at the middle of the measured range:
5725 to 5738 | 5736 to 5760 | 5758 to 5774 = 0.2 angstrom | 35.5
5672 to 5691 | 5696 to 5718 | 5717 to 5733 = 0.4 angstrom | 35.5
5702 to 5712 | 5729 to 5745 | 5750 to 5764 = -0.7 angstrom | 34.4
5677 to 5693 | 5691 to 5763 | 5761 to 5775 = 0.3 angstrom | 35.4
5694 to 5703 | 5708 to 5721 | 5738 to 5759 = 0.2 angstrom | 35.3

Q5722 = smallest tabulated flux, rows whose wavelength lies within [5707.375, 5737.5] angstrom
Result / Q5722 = 32.36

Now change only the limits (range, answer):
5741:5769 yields 32.45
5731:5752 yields 33.69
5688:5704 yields 33.85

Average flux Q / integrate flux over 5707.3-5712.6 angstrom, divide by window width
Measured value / 34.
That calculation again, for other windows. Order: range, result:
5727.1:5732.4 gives 36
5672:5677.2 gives 35.1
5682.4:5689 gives 34.7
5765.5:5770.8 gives 36.3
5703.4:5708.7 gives 35.1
